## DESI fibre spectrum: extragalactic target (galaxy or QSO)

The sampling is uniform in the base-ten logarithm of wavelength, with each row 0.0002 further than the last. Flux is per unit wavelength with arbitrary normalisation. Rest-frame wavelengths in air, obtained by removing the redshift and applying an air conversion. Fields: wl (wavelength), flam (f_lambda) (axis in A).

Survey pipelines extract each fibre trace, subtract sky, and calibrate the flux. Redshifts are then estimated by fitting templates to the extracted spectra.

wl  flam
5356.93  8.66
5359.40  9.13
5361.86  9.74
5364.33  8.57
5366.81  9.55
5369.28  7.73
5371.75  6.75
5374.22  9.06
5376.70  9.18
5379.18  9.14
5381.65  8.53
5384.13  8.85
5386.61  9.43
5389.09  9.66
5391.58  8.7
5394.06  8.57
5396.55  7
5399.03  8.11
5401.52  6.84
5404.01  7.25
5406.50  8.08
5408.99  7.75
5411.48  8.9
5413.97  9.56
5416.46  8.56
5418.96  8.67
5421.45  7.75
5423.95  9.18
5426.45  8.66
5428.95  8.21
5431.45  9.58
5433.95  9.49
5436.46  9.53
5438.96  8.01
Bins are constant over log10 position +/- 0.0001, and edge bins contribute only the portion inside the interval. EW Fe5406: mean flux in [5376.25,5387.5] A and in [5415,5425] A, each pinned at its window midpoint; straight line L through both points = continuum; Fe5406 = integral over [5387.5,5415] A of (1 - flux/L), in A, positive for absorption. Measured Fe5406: 1.72 A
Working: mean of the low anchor 9.01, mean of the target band 8.22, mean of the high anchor 8.55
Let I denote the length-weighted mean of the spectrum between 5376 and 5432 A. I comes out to 8.51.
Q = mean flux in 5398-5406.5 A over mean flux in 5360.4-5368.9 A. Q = 0.82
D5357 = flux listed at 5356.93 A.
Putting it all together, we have 8.66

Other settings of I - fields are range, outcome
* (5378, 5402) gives 8.53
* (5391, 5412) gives 7.85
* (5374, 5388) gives 9.04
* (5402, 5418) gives 8.28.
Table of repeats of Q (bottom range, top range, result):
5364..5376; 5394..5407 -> 0.90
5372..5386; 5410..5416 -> 1.03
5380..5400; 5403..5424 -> 0.97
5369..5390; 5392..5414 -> 0.91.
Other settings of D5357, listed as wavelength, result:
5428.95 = 8.21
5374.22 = 9.06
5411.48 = 8.9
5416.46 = 8.56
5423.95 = 9.18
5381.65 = 8.53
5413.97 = 9.56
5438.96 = 8.01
